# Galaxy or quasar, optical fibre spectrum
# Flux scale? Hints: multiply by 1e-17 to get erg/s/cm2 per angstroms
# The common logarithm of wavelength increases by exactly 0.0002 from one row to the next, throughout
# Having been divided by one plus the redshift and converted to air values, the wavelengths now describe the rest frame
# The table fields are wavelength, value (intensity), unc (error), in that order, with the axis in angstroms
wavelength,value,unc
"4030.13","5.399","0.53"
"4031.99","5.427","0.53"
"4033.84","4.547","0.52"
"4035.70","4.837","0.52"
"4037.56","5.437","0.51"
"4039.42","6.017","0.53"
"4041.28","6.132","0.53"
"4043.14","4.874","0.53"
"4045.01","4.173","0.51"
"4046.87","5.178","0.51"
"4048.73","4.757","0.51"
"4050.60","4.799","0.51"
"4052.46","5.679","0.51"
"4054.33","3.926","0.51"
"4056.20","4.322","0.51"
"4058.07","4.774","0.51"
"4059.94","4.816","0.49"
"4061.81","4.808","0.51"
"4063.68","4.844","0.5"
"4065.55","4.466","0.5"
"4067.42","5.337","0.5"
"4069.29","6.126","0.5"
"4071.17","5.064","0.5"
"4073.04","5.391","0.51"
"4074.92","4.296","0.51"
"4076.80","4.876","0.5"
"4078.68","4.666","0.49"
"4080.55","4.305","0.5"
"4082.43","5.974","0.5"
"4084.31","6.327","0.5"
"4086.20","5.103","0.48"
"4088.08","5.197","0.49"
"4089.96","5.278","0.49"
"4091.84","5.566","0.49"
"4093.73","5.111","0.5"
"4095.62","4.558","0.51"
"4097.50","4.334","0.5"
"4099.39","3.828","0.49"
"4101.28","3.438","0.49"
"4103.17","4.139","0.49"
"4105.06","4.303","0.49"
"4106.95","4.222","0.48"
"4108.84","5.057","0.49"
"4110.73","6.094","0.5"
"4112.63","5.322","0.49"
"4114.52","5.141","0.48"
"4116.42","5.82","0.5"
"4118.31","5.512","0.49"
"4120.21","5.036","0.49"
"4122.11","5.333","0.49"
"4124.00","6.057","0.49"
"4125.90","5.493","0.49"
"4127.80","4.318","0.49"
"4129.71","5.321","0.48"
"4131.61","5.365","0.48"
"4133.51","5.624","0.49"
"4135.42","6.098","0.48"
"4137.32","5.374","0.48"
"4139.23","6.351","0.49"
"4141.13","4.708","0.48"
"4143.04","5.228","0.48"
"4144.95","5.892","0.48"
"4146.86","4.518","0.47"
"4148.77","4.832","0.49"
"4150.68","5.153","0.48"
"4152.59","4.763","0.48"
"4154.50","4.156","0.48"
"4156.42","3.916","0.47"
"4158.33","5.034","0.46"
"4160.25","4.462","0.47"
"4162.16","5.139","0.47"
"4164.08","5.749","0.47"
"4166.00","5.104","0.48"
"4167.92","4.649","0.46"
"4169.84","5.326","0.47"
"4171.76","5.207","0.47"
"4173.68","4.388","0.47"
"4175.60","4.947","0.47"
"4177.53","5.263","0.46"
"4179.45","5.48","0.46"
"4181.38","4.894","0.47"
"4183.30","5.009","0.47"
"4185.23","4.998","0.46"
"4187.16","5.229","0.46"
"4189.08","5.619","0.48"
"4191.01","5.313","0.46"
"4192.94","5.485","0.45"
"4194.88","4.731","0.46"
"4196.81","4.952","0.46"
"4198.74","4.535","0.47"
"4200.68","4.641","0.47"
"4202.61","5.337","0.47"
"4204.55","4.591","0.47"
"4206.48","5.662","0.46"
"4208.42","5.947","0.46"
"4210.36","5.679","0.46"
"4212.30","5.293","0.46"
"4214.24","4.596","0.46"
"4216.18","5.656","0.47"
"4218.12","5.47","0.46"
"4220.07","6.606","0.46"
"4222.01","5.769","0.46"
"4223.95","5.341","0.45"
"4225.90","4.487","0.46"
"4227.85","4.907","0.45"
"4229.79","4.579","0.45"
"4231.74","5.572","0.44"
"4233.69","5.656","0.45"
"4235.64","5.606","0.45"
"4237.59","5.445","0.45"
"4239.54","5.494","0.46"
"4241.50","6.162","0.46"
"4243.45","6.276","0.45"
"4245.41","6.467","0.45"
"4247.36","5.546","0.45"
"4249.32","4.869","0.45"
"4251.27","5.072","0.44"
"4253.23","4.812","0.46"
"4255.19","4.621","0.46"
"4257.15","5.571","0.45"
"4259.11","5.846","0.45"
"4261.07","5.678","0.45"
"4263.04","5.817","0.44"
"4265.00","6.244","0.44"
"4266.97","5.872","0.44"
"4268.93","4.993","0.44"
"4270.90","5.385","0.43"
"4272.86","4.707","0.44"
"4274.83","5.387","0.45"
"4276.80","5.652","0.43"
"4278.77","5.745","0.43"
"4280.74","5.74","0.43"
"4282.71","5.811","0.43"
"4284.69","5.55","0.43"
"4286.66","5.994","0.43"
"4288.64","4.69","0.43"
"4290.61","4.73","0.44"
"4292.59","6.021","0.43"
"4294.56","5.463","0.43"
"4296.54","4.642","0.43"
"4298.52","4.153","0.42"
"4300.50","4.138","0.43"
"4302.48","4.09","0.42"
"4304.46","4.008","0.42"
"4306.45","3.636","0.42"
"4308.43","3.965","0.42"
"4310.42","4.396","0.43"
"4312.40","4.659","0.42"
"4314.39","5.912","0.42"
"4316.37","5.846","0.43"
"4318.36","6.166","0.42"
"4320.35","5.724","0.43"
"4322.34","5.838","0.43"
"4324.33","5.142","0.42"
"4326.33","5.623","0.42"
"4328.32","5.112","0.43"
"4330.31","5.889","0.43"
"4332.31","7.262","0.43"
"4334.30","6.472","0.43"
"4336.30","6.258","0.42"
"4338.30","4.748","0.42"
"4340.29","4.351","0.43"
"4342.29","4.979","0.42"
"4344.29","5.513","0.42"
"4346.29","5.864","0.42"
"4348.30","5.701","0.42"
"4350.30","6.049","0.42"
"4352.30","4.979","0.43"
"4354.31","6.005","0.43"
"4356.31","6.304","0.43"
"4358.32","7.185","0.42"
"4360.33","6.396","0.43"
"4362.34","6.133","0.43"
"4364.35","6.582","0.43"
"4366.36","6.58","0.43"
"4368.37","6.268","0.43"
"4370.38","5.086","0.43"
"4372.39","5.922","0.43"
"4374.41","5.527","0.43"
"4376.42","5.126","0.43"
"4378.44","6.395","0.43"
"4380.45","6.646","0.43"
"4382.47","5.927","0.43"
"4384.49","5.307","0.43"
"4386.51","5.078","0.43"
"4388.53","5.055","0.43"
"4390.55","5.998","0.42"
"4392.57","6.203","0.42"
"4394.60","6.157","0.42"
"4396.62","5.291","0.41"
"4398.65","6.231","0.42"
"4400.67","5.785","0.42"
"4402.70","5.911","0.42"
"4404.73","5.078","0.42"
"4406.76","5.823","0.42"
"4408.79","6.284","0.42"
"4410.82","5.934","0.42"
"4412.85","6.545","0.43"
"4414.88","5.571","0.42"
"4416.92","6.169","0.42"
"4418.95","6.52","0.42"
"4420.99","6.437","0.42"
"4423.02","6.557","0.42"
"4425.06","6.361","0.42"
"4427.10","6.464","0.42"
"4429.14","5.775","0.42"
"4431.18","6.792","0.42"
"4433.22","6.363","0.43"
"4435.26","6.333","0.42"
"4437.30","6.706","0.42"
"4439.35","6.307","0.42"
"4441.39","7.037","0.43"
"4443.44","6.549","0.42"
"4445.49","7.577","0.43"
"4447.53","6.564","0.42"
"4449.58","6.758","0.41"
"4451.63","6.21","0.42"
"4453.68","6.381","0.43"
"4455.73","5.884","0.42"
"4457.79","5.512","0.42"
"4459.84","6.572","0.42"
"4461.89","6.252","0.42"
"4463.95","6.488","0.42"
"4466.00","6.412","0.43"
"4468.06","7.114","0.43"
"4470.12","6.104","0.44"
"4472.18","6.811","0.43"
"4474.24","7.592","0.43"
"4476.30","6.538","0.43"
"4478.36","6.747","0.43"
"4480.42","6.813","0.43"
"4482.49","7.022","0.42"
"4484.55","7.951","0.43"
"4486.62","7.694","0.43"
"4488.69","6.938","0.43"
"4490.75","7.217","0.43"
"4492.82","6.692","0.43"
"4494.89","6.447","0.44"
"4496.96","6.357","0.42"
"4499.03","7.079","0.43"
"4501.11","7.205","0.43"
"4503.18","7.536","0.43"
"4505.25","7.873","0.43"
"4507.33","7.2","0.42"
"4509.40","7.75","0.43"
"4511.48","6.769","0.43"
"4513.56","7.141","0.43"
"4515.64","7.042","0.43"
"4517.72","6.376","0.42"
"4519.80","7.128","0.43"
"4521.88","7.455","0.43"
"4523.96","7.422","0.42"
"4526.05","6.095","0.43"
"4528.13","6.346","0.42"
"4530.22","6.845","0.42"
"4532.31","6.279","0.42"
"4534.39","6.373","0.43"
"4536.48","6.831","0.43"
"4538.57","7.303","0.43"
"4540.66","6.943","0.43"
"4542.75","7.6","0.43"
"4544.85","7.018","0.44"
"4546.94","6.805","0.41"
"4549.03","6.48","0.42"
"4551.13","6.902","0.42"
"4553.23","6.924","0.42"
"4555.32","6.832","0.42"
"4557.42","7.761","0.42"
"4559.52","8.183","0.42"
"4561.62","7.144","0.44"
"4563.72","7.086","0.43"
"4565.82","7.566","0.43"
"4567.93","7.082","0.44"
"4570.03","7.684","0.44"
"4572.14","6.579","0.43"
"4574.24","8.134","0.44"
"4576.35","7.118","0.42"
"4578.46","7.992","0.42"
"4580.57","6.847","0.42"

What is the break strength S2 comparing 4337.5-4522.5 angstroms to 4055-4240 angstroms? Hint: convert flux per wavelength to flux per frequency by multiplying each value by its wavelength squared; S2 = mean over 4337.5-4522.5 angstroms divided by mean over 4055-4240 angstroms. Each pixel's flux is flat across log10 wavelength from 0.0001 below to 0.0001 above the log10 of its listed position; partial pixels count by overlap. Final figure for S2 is 1.42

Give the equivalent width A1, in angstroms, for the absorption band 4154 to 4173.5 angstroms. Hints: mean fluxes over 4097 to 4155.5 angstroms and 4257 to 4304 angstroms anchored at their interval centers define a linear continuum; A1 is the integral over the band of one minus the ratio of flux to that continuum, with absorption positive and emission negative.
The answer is 1.0 angstroms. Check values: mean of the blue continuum 5.06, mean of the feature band 4.87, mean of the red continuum 5.31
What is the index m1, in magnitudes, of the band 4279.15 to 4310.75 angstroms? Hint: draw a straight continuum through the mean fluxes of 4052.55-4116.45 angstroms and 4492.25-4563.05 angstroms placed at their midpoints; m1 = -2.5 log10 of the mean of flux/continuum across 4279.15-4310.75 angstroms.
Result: 0.215 mag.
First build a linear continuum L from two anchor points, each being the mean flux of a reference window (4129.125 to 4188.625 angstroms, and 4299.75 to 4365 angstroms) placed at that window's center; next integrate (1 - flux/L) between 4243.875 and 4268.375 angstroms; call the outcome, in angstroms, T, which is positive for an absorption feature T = -1.0 angstroms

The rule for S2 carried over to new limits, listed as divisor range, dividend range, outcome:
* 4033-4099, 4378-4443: 1.43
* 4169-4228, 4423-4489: 1.44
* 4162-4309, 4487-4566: 1.53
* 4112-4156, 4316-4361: 1.21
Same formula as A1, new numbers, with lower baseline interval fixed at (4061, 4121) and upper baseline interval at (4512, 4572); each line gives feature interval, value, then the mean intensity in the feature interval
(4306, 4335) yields 2.67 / 5.47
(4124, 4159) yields 0.44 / 5.14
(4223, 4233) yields 1.08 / 4.99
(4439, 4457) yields 0.02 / 6.58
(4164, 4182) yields 0.95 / 5.07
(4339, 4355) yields 1.91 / 5.41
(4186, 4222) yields 1.23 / 5.31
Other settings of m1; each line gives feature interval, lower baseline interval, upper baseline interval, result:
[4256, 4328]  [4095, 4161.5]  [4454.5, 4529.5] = 0.117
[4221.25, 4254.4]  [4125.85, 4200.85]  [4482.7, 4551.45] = 0.015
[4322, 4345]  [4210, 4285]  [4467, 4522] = 0.081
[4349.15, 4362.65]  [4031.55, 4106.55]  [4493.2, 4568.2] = 0.015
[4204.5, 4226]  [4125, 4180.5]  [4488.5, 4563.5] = -0.016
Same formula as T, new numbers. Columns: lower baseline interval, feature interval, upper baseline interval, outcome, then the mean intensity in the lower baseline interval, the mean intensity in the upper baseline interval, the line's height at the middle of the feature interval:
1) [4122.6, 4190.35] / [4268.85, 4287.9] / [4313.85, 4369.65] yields 0.40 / 5.14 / 5.89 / 5.63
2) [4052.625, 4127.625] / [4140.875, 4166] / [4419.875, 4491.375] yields 1.76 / 4.98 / 6.65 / 5.27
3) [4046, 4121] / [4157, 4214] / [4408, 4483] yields 2.83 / 4.94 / 6.49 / 5.38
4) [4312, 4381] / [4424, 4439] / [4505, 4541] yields -0.07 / 5.84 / 6.93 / 6.37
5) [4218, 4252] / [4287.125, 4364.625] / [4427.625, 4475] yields 7.21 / 5.52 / 6.52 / 5.94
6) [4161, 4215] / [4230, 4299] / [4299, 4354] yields -3.38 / 5.13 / 5.27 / 5.21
